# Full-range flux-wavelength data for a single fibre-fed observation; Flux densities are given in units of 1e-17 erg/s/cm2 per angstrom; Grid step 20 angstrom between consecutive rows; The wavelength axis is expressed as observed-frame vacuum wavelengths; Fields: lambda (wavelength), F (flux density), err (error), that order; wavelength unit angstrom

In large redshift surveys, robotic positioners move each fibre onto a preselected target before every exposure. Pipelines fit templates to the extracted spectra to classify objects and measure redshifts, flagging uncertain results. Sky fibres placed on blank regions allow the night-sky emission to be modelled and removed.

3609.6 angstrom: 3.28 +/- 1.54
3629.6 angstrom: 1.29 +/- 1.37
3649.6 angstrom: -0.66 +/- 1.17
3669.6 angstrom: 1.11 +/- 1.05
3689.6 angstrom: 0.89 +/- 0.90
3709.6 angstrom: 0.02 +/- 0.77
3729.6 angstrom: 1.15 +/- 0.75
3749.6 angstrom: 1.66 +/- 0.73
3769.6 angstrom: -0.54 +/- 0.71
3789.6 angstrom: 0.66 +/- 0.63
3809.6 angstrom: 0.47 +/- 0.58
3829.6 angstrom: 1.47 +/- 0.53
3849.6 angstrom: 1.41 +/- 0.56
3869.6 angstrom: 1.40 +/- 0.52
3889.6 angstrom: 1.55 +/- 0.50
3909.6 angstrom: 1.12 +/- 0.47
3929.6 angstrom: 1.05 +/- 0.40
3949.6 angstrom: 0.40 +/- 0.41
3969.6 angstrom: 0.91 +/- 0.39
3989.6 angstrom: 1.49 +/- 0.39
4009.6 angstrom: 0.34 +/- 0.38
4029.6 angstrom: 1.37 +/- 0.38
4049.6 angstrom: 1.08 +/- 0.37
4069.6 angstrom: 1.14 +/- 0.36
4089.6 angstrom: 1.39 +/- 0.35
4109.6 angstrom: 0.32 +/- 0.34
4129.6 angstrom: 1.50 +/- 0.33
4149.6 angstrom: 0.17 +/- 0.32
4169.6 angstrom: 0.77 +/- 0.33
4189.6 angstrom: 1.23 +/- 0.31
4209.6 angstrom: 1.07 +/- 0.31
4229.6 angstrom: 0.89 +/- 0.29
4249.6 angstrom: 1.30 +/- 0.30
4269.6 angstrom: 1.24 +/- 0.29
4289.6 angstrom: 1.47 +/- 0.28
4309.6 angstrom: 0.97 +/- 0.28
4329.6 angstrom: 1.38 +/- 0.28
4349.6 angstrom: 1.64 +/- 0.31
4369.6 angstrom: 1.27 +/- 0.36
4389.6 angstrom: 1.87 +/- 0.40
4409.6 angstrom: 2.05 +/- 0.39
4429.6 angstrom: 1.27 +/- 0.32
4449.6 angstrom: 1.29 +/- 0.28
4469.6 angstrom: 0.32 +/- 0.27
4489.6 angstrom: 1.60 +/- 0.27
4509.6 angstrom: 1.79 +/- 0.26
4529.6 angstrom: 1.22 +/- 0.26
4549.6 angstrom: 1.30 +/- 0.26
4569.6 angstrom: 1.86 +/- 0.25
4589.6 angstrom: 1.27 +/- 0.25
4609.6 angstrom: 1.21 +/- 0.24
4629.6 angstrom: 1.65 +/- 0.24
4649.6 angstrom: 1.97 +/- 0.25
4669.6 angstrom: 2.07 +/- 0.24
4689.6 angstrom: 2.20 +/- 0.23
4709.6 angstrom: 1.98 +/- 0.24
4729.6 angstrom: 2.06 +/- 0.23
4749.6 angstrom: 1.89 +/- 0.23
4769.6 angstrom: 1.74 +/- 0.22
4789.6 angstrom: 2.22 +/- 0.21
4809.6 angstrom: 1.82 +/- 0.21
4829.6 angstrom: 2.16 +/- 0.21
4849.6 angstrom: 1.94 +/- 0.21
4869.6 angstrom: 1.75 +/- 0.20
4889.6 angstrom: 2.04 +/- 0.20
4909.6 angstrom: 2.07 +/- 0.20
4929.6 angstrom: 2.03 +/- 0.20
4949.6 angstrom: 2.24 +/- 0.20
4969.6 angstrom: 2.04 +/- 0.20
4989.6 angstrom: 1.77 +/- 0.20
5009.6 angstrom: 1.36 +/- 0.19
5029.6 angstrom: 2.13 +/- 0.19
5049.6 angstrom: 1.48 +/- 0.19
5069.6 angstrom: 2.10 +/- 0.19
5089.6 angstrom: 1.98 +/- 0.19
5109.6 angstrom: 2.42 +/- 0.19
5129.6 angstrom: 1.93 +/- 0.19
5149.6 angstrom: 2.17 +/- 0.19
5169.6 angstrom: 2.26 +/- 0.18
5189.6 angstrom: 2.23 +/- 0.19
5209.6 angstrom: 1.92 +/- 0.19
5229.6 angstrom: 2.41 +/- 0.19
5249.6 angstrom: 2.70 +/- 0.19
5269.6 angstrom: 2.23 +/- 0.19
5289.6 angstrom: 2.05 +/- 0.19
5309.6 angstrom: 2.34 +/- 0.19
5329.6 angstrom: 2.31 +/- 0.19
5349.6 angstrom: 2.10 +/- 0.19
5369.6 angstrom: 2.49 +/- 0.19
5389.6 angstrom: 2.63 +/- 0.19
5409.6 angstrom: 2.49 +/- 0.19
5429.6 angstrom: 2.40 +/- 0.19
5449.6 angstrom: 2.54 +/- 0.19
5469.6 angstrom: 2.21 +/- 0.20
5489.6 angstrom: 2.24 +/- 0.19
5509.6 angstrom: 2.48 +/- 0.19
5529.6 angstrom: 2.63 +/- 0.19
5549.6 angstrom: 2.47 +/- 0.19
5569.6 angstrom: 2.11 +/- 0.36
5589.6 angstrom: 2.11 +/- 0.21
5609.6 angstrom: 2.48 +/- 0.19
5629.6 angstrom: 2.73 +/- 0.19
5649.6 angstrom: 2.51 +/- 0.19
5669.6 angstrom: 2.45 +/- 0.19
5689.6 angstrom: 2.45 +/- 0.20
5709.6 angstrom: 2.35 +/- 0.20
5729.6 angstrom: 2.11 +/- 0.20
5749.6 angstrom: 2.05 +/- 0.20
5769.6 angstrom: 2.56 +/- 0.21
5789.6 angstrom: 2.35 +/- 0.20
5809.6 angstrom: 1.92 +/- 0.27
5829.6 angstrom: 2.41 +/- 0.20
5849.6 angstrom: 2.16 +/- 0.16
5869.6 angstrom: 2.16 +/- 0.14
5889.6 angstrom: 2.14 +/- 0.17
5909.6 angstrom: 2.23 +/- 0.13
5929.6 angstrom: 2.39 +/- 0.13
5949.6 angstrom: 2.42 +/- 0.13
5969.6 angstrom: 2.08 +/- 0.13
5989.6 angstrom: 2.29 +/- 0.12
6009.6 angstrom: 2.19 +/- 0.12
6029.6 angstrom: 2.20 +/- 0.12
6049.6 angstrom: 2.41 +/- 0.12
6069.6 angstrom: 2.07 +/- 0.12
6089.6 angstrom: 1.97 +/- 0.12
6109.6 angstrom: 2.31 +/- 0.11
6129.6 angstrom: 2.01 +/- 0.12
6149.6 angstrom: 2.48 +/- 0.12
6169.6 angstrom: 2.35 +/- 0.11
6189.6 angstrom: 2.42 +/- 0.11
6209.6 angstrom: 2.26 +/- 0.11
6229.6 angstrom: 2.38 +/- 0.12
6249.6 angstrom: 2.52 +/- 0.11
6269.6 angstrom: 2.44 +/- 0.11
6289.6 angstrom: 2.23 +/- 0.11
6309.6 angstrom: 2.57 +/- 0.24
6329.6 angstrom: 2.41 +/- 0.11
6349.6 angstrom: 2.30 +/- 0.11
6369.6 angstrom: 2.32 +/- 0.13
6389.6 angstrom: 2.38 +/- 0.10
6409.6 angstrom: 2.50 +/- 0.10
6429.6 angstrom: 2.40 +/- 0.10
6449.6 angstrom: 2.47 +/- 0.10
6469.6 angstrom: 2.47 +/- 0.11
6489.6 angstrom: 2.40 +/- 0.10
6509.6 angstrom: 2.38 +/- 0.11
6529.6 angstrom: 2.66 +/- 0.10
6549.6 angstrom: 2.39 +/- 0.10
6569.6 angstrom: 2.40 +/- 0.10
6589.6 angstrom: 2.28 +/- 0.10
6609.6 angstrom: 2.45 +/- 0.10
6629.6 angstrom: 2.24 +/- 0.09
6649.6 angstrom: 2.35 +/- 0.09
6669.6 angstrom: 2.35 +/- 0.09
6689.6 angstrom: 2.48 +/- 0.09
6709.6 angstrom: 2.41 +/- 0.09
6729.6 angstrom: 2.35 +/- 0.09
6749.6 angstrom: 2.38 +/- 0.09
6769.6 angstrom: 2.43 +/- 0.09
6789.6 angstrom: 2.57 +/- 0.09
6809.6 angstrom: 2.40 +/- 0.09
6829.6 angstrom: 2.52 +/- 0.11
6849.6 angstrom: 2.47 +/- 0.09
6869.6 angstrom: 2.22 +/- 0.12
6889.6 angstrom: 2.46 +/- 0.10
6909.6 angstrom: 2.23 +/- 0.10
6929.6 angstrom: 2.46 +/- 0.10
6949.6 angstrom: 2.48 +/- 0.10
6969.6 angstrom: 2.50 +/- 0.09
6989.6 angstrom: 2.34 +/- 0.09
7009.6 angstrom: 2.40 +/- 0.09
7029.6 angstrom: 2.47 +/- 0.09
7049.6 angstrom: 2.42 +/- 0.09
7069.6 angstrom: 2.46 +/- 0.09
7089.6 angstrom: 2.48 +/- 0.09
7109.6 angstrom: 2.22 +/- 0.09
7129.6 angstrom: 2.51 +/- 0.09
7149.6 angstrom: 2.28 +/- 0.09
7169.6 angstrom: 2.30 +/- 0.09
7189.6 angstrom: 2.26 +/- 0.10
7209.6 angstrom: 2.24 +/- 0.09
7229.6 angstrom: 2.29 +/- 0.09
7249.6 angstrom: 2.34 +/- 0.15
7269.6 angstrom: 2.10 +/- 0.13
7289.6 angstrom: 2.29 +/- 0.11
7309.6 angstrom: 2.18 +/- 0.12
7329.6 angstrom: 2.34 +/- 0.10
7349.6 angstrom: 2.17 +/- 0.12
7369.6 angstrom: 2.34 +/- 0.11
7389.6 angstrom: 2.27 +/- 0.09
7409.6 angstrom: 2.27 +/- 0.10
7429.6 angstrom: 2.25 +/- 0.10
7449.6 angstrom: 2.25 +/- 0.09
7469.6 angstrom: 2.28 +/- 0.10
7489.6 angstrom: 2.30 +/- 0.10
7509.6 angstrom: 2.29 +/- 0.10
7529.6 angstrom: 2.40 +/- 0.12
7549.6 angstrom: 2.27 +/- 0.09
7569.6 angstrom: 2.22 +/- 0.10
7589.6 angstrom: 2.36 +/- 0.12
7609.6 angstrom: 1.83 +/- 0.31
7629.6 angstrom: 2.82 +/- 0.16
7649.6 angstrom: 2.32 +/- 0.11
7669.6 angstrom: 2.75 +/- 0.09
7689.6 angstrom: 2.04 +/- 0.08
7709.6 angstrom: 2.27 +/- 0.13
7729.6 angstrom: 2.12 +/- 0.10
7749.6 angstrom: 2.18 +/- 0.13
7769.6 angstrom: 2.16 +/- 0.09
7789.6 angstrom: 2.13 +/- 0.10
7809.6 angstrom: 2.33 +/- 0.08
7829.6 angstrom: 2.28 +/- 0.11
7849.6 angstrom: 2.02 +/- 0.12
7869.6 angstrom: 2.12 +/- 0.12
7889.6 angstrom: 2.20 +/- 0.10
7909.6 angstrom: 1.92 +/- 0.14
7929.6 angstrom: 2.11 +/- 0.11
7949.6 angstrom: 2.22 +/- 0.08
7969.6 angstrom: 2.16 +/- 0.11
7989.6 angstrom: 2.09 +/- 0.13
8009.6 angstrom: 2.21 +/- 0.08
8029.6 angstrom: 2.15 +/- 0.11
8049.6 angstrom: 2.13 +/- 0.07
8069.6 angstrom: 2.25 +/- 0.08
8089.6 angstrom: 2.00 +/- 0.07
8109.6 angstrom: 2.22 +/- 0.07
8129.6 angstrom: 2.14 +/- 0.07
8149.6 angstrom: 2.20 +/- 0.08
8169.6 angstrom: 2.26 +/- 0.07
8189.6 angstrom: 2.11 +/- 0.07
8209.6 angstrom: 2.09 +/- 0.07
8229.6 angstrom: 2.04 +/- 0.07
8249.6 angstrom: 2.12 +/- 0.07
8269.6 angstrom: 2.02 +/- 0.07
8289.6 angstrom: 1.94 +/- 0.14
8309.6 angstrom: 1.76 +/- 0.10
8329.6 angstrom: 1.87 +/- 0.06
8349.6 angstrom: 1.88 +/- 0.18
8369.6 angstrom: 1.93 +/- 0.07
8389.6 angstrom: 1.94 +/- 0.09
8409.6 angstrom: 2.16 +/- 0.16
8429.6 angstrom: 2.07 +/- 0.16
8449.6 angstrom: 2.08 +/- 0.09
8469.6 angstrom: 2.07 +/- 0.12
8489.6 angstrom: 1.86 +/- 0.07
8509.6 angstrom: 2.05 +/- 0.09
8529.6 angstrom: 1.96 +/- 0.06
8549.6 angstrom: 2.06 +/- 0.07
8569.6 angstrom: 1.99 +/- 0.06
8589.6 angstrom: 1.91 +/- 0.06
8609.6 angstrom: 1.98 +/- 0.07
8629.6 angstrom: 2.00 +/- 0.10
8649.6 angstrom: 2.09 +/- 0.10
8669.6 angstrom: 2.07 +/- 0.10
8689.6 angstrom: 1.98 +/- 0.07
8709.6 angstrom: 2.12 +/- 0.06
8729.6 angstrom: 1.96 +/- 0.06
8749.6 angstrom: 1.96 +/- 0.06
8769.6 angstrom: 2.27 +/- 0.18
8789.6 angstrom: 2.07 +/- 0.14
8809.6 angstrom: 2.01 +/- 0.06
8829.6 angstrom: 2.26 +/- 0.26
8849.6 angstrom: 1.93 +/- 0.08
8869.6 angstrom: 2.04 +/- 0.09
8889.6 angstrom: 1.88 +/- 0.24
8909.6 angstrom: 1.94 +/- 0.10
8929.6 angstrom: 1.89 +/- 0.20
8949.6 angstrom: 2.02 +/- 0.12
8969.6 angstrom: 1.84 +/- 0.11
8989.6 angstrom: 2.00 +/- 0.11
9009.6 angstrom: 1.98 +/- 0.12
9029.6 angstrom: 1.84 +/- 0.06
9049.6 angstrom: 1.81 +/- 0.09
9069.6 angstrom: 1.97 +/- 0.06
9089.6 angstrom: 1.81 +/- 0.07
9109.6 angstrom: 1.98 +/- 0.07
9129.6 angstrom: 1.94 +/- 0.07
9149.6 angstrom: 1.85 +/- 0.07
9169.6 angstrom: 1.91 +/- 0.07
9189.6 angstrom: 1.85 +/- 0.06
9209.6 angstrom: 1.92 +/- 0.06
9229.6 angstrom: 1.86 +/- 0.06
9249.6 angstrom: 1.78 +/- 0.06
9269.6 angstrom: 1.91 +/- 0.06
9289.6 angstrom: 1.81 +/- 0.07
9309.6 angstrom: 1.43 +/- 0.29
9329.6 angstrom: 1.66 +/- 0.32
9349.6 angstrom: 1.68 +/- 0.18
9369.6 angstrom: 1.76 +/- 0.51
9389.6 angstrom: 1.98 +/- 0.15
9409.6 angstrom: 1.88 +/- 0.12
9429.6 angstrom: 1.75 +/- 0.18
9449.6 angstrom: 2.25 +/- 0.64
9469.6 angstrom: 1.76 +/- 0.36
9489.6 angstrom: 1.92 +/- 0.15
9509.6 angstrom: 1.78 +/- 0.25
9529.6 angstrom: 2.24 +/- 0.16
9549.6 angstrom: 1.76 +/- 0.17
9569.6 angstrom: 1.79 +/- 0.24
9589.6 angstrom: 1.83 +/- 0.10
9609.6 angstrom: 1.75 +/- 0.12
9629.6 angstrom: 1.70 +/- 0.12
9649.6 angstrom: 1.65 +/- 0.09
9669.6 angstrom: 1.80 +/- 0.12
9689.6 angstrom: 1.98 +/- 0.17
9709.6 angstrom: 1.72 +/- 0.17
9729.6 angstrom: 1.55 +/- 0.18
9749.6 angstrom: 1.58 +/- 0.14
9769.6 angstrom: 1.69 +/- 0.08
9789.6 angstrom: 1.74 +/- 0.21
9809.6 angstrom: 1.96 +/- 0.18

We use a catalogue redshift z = 0.16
